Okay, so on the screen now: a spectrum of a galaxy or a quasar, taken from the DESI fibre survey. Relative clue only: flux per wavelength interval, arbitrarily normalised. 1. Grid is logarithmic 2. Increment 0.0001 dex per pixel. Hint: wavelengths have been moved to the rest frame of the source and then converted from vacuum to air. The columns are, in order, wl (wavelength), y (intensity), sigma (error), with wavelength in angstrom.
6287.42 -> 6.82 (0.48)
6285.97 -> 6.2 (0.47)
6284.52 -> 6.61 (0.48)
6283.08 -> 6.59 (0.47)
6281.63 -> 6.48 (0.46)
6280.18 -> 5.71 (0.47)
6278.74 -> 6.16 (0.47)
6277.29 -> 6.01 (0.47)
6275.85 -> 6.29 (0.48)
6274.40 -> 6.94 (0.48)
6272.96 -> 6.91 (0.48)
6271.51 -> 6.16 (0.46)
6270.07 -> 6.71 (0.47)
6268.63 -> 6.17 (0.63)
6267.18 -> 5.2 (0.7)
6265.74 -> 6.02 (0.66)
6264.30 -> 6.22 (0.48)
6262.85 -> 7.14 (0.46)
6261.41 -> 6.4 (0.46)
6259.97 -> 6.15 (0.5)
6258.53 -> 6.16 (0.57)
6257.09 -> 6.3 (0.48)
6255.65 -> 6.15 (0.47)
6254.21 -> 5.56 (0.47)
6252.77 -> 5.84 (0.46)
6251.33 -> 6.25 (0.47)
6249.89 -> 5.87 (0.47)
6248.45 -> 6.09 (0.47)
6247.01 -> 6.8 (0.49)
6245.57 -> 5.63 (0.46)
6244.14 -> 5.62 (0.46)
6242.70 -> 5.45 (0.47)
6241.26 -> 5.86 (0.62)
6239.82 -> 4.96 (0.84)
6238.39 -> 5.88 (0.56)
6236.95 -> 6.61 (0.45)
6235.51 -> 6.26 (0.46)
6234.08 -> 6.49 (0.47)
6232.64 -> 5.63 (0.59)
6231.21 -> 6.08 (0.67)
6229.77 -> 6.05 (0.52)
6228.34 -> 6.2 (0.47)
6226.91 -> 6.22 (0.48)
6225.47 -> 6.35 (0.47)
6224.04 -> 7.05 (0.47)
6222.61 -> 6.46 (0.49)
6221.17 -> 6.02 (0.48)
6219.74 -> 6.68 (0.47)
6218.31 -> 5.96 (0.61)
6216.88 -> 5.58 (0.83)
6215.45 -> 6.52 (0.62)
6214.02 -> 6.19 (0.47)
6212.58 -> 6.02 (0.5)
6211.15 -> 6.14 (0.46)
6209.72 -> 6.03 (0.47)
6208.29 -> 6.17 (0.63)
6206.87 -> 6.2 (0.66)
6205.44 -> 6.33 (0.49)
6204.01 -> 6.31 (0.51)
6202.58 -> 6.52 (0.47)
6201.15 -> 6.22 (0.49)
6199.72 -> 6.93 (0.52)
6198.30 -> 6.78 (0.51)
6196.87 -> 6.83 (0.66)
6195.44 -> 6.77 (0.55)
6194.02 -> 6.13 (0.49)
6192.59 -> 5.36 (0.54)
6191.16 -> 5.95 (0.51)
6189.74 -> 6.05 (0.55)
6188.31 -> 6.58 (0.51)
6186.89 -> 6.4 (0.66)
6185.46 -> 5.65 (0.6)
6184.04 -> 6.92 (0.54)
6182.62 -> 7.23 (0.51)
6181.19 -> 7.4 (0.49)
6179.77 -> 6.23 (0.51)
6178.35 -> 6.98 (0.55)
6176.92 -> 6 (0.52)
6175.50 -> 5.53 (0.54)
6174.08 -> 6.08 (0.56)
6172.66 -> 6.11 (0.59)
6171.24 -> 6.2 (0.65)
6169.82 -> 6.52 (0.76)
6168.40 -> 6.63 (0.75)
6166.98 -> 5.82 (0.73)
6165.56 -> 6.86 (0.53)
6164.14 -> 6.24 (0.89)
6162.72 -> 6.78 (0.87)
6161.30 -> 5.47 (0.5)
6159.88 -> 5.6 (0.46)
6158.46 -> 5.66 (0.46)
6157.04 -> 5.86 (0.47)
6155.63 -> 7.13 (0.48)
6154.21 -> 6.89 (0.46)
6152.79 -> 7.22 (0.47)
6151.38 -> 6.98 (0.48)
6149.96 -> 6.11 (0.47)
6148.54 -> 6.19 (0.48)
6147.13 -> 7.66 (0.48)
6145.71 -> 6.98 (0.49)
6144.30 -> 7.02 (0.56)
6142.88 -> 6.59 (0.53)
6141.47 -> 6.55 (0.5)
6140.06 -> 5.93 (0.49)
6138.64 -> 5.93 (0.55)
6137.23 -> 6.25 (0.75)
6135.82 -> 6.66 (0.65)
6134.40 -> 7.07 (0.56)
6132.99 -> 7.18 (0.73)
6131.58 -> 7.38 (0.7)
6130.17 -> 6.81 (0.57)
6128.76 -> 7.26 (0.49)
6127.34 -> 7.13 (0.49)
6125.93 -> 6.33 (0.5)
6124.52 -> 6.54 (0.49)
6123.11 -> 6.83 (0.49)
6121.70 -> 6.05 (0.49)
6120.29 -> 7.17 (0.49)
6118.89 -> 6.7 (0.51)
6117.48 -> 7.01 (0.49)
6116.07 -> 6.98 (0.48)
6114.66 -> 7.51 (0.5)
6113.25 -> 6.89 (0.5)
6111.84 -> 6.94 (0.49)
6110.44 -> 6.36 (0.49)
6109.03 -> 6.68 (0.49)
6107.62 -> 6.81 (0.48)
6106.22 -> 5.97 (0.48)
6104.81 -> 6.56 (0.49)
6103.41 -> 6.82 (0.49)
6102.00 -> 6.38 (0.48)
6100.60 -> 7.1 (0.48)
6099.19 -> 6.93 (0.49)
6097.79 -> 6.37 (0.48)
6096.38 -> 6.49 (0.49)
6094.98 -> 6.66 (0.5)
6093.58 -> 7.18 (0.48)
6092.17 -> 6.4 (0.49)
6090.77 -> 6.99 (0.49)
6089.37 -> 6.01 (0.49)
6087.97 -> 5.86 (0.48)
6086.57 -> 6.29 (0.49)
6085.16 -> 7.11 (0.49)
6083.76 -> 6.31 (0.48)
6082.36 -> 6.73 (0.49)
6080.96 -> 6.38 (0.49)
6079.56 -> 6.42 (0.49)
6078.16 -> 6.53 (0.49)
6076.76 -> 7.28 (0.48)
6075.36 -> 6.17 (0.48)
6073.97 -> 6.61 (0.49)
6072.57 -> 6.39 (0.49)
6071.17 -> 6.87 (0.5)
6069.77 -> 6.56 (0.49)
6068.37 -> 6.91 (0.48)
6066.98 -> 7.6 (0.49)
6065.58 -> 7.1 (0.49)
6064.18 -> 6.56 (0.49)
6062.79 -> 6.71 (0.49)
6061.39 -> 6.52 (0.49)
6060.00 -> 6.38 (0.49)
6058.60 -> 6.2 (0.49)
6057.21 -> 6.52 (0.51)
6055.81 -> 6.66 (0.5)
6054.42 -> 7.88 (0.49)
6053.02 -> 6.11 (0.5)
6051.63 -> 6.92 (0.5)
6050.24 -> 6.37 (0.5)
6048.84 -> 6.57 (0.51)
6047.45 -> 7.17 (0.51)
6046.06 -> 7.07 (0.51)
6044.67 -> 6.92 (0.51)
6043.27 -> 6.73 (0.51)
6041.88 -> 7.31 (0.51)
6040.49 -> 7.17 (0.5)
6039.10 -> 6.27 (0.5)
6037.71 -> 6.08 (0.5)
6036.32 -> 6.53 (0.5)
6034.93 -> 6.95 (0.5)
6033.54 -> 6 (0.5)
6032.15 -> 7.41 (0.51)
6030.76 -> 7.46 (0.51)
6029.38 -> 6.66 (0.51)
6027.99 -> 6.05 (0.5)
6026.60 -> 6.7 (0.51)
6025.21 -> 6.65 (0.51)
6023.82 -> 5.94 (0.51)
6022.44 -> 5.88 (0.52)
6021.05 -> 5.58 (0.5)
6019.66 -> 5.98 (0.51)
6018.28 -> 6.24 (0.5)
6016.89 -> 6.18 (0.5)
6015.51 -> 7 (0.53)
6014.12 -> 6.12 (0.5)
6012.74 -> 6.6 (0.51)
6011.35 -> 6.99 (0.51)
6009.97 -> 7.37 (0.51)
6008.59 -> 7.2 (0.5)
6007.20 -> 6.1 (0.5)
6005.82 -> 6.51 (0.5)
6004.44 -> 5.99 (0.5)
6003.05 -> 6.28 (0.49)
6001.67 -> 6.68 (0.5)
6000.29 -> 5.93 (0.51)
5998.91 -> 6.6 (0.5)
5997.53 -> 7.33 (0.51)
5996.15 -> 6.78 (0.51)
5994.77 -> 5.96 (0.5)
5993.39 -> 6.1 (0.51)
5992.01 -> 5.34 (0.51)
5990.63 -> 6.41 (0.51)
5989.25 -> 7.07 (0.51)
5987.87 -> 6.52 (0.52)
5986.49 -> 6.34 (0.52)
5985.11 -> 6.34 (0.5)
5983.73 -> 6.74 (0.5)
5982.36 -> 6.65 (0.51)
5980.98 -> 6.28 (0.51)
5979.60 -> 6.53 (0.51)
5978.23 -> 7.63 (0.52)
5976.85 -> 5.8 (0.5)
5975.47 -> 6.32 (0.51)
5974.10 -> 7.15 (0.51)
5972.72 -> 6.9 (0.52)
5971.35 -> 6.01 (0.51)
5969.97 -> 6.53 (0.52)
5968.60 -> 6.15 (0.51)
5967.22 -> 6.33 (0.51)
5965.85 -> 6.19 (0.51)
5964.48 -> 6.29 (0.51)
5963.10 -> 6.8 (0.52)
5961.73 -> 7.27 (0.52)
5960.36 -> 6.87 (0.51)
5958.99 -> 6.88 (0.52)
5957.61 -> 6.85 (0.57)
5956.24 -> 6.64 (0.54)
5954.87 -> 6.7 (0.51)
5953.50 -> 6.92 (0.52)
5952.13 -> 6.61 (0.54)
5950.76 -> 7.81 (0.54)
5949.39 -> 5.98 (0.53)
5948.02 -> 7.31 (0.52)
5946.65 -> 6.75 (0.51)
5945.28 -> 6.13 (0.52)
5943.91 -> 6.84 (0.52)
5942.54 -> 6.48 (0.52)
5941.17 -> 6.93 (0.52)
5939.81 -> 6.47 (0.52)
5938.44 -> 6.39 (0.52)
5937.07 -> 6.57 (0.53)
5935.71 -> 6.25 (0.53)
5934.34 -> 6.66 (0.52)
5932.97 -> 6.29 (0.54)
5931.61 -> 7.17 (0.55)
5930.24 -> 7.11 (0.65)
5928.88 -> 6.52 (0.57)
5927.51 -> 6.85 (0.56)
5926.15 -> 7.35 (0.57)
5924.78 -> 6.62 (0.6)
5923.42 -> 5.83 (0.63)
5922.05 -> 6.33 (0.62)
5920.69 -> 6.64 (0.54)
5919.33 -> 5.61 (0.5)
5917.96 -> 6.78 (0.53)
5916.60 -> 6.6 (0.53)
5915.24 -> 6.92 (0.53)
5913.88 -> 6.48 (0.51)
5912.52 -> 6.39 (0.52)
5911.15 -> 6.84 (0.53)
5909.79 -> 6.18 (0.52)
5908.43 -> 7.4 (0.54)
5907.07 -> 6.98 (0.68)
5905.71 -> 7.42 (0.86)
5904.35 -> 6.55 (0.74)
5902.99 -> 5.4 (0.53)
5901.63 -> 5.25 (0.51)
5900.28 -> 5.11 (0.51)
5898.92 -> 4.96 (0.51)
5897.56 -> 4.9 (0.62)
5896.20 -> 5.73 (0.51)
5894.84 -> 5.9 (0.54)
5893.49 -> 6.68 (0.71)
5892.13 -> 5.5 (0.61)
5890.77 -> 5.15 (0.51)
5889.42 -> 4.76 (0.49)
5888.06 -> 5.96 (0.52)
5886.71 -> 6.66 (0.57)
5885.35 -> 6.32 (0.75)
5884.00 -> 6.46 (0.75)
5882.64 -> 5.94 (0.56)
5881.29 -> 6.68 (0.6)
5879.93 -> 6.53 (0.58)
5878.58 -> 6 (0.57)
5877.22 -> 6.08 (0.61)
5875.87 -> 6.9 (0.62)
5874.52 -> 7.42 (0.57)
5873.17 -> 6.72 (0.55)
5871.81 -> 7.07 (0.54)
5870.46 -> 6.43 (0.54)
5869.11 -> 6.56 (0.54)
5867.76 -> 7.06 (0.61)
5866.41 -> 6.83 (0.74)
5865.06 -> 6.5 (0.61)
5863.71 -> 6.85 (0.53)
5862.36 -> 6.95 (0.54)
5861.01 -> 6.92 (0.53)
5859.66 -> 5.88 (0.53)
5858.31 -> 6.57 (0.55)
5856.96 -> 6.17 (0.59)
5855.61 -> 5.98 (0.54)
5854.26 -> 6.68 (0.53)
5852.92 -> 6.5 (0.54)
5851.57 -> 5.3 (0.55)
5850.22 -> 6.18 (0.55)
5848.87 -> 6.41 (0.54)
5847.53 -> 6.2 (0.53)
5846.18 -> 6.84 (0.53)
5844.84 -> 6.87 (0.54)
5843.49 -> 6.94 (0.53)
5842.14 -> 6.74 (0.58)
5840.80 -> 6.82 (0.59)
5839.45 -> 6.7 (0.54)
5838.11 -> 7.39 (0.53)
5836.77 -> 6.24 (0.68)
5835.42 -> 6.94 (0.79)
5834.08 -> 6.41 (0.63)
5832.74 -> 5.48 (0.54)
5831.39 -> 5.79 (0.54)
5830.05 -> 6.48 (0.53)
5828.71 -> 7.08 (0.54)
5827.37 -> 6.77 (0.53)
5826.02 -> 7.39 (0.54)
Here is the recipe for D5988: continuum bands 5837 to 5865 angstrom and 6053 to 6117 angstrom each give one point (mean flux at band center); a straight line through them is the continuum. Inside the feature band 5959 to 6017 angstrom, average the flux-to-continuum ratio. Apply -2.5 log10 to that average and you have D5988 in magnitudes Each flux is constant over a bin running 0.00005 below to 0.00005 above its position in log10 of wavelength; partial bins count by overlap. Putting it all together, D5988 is 0.013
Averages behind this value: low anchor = 6.54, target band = 6.54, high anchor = 6.67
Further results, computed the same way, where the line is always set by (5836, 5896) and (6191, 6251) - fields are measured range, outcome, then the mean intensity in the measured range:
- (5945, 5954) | -0.07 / 6.81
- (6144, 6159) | -0.08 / 6.7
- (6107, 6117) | -0.10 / 6.88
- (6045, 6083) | -0.07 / 6.71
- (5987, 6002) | -0.01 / 6.42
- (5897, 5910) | 0.07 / 6.02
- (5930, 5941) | -0.04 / 6.61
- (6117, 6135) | -0.11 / 6.88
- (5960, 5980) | -0.04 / 6.58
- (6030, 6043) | -0.08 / 6.8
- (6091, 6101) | -0.08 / 6.73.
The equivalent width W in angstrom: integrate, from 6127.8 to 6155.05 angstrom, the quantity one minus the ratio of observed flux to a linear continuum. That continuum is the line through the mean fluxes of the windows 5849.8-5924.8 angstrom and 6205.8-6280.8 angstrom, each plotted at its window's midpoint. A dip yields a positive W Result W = -2.6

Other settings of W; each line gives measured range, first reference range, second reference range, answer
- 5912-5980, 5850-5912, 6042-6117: -2.3 angstrom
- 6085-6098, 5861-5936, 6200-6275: -0.5 angstrom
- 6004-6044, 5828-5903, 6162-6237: -1.5 angstrom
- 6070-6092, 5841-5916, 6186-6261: -1.0 angstrom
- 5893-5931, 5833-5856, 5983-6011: 1.0 angstrom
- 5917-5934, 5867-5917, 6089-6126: -0.7 angstrom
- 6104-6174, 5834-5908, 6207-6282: -4.5 angstrom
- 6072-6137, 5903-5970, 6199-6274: -3.2 angstrom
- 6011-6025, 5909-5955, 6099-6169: 0.8 angstrom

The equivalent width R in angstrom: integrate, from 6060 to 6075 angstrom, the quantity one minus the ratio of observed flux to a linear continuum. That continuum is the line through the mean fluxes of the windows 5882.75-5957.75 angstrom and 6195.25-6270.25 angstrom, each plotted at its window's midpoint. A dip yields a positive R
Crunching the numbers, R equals -1.1 angstrom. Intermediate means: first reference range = 6.39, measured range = 6.75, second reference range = 6.18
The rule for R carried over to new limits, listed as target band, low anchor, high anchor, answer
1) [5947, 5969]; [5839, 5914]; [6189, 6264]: -1.5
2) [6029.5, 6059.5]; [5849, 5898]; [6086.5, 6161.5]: -1.1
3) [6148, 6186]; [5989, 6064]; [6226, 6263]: -1.0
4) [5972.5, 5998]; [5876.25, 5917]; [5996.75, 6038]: -0.5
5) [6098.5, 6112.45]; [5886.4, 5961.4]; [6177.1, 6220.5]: -0.6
